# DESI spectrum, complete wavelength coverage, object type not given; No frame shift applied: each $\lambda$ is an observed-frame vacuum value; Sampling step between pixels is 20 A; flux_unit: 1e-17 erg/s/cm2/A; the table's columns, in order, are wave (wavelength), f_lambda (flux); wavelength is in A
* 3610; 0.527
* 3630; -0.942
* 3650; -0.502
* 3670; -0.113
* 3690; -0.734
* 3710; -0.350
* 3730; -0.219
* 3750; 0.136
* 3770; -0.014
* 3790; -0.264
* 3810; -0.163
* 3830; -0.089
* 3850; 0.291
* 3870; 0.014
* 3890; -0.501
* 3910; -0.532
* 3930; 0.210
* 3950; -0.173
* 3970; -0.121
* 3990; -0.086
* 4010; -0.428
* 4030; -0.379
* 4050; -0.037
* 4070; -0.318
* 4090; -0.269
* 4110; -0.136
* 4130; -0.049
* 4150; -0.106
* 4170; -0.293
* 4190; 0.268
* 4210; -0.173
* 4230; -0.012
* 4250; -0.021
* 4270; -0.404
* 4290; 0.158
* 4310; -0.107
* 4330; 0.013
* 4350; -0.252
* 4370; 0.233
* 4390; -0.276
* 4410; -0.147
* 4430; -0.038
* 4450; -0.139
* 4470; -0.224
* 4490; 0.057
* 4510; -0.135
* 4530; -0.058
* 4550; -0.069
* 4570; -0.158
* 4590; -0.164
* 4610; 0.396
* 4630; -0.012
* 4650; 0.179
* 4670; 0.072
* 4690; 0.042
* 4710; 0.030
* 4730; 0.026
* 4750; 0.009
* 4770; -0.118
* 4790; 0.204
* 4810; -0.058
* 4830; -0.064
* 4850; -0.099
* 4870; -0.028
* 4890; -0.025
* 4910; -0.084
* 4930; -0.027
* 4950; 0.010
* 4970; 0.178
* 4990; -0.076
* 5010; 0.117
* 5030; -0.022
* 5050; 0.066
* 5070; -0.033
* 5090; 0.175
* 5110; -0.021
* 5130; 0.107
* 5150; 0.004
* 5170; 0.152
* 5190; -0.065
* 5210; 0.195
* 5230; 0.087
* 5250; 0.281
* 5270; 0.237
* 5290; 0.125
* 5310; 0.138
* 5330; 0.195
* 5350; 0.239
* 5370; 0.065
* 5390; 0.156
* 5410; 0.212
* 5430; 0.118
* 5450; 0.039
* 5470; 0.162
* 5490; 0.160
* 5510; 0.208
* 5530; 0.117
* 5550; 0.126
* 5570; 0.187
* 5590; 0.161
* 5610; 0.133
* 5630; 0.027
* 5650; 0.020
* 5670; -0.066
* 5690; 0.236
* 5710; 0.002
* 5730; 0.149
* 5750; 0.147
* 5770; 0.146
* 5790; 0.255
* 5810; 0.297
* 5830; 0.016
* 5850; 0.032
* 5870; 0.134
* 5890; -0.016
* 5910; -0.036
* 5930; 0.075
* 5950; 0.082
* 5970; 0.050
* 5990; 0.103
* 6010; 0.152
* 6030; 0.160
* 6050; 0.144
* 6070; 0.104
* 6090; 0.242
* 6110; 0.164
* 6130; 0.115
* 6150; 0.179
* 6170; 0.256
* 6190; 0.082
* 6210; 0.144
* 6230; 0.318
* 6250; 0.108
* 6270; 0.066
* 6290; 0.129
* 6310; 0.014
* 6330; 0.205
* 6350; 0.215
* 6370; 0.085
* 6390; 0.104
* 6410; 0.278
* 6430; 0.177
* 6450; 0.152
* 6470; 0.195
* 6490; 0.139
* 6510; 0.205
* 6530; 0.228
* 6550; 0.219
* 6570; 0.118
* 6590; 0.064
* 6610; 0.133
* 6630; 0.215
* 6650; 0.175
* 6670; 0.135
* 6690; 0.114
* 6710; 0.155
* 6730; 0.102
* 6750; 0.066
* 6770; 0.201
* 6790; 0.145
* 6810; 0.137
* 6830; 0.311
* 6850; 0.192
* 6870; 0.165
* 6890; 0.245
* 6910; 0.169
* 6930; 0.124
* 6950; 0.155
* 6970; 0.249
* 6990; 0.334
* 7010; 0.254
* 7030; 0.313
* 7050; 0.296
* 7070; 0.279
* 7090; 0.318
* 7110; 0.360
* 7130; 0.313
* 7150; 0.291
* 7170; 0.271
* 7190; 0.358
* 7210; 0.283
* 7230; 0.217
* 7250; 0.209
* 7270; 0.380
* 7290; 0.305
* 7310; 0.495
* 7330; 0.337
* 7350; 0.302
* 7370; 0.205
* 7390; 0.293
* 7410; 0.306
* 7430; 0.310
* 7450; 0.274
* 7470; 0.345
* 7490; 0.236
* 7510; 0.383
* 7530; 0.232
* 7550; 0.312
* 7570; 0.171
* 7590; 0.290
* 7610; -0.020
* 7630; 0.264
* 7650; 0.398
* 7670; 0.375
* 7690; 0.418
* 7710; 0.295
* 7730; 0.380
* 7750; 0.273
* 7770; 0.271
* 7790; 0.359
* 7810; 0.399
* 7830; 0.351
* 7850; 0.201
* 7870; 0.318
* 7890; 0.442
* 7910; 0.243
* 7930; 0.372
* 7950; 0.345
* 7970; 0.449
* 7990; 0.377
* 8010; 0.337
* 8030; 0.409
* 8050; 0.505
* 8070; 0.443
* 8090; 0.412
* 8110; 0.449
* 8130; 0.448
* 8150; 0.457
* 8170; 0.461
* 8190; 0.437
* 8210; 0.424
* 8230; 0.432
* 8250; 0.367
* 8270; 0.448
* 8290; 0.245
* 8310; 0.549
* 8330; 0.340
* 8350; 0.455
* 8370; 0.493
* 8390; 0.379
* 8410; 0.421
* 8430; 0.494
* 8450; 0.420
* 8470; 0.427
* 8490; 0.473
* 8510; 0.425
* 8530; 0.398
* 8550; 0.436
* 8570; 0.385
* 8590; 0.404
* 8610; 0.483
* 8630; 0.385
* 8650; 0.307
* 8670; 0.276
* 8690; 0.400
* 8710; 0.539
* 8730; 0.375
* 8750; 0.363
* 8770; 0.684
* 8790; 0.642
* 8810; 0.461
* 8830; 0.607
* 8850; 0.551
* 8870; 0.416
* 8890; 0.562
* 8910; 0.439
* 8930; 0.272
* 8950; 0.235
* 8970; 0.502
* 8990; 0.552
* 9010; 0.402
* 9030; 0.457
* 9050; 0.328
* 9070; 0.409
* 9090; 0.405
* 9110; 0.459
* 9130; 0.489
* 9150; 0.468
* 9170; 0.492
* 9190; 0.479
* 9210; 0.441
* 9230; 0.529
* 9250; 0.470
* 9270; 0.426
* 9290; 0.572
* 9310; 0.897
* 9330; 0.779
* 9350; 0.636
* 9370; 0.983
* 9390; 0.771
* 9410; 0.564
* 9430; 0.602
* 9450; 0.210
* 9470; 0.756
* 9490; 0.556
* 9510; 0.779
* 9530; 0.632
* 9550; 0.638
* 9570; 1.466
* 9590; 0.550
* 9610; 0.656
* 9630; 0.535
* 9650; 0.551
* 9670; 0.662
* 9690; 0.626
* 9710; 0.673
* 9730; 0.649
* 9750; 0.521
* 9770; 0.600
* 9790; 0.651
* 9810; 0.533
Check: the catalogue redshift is 0.758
